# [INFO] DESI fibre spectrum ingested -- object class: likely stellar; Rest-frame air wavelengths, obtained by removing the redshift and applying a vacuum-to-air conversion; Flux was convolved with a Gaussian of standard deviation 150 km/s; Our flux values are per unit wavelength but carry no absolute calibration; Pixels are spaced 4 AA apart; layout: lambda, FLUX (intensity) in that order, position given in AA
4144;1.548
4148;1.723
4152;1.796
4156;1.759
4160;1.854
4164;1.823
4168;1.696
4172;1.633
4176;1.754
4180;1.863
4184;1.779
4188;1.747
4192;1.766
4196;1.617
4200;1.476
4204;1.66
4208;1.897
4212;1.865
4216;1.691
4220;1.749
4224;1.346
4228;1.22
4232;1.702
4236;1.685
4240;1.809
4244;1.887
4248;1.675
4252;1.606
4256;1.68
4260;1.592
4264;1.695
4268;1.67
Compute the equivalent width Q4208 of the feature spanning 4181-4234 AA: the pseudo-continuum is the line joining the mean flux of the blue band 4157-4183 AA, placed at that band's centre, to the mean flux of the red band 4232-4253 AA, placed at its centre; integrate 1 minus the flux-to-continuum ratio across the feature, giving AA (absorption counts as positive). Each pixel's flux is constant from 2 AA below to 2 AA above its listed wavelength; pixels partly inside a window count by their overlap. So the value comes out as 2.8 AA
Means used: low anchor 1.77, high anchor 1.74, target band 1.66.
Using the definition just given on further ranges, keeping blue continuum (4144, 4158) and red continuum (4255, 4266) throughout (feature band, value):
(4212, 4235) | 1.4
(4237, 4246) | -0.9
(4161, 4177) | -0.1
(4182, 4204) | 0.3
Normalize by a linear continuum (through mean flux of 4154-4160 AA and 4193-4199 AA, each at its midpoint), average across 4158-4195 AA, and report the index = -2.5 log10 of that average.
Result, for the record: -0.038 mag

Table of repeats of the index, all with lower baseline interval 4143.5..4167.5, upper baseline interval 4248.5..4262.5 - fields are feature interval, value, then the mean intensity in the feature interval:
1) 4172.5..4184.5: -0.03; 1.78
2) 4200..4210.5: -0.02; 1.72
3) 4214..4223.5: 0.01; 1.66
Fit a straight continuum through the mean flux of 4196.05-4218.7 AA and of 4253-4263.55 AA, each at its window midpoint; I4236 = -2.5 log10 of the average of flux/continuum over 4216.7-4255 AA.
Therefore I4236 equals 0.02 mag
